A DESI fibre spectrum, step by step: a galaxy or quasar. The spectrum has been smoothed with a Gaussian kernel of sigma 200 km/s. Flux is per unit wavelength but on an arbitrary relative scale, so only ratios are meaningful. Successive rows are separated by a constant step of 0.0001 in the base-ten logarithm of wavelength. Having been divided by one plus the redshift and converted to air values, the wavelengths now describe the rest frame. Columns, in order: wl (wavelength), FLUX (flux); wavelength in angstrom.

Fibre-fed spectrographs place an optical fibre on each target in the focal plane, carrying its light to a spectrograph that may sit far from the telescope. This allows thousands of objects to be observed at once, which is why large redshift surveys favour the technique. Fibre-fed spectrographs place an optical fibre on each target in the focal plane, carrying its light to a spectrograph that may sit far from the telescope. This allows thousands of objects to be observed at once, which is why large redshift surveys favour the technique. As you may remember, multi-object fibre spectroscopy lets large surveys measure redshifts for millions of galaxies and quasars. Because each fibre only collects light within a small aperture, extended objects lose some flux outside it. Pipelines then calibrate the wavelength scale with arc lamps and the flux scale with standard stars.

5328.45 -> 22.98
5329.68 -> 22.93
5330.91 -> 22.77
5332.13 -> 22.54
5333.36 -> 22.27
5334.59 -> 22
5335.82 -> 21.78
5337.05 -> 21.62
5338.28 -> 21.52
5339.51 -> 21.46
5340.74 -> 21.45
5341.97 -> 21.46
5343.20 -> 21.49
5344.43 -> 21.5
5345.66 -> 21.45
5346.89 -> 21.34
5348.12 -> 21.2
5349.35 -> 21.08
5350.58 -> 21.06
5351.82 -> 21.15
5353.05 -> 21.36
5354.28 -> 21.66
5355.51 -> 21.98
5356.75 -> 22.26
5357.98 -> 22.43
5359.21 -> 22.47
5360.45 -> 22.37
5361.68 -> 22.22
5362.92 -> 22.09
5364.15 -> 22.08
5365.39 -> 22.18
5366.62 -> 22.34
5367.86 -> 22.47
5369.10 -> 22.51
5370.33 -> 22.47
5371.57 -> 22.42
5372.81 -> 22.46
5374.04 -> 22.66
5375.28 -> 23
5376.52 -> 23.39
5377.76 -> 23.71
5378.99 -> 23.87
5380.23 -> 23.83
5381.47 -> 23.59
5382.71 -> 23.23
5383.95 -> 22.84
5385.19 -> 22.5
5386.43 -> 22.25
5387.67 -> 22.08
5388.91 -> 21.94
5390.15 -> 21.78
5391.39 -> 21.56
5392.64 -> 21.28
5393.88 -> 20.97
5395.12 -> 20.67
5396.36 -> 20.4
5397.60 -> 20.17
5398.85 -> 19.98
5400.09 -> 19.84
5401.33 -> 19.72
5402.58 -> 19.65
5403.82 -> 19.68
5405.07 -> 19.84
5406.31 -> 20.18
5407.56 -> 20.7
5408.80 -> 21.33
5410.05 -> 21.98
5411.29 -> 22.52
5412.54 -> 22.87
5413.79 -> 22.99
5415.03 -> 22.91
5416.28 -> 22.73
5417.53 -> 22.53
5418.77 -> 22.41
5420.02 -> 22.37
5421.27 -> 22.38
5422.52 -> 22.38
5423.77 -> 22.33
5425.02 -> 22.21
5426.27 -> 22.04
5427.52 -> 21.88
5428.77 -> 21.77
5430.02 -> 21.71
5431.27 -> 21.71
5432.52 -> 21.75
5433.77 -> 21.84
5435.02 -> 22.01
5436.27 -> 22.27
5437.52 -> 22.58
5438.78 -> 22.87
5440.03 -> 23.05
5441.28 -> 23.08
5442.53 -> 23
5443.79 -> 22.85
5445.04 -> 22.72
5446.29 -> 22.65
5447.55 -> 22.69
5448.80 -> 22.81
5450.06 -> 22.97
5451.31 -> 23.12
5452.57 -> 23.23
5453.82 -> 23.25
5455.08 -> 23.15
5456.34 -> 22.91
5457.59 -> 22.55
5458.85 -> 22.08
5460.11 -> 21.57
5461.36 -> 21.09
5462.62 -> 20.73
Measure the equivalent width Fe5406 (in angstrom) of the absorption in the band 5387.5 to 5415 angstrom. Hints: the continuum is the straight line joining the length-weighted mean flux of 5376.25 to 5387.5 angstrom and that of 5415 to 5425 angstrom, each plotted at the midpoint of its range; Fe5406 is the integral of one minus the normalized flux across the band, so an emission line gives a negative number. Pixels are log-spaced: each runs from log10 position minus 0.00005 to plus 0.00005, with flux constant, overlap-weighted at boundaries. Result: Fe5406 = 2.2 angstrom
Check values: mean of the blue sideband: 23.2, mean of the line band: 21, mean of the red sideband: 22.4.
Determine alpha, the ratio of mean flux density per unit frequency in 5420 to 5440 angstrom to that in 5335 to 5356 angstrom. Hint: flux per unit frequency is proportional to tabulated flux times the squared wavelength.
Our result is 1.07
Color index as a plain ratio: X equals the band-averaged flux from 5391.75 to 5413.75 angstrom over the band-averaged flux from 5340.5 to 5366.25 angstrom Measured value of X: 0.95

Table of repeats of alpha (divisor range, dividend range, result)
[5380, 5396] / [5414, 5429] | 1.02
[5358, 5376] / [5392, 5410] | 0.92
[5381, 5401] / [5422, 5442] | 1.05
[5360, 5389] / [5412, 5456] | 1.02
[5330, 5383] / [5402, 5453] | 1.03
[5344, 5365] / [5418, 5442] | 1.05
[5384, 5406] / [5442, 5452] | 1.11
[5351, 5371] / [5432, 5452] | 1.06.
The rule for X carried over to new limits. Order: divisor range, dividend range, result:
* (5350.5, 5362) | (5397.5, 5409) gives 0.91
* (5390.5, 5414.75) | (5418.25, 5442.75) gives 1.07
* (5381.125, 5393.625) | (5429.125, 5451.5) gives 1.01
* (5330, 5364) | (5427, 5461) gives 1.03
